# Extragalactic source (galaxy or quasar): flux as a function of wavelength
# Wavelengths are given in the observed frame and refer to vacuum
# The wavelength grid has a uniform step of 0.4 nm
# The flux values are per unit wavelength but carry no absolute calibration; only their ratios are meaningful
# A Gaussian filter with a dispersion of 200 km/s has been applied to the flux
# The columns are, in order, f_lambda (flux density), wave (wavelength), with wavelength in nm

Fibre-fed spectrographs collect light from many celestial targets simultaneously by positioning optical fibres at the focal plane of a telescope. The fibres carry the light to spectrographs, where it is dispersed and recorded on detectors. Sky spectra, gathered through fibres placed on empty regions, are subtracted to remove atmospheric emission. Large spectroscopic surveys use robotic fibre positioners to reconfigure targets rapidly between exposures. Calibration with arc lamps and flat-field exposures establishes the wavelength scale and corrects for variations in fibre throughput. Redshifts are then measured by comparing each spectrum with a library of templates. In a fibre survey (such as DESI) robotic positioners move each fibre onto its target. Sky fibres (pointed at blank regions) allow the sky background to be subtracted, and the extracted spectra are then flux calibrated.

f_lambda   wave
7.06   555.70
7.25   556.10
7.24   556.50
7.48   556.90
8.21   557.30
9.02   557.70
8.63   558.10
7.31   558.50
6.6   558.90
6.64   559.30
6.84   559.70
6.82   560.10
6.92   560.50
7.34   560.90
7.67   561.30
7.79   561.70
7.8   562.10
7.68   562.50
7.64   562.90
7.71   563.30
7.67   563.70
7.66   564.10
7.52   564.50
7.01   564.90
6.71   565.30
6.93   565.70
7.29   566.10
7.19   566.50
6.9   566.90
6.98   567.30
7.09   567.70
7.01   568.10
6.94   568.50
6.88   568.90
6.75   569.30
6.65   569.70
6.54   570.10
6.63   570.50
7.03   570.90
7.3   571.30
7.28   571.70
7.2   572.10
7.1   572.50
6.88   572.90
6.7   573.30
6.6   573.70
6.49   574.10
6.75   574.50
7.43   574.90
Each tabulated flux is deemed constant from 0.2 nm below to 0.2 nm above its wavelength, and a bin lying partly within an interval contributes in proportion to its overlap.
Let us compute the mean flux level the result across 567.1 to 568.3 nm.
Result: 7.03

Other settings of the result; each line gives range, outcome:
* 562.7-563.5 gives 7.67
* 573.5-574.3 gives 6.54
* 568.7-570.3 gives 6.7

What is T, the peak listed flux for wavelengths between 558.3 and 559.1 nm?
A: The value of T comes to 7.31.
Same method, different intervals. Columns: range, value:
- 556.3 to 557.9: 9.02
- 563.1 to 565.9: 7.71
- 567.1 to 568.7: 7.09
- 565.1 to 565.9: 6.93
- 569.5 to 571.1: 7.03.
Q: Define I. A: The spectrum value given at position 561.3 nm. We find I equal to 7.67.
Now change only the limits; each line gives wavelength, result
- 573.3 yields 6.7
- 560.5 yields 6.92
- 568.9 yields 6.88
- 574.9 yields 7.43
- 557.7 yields 9.02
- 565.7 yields 6.93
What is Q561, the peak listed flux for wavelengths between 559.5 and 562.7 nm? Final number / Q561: 7.8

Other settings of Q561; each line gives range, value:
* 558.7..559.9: 6.84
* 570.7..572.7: 7.3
